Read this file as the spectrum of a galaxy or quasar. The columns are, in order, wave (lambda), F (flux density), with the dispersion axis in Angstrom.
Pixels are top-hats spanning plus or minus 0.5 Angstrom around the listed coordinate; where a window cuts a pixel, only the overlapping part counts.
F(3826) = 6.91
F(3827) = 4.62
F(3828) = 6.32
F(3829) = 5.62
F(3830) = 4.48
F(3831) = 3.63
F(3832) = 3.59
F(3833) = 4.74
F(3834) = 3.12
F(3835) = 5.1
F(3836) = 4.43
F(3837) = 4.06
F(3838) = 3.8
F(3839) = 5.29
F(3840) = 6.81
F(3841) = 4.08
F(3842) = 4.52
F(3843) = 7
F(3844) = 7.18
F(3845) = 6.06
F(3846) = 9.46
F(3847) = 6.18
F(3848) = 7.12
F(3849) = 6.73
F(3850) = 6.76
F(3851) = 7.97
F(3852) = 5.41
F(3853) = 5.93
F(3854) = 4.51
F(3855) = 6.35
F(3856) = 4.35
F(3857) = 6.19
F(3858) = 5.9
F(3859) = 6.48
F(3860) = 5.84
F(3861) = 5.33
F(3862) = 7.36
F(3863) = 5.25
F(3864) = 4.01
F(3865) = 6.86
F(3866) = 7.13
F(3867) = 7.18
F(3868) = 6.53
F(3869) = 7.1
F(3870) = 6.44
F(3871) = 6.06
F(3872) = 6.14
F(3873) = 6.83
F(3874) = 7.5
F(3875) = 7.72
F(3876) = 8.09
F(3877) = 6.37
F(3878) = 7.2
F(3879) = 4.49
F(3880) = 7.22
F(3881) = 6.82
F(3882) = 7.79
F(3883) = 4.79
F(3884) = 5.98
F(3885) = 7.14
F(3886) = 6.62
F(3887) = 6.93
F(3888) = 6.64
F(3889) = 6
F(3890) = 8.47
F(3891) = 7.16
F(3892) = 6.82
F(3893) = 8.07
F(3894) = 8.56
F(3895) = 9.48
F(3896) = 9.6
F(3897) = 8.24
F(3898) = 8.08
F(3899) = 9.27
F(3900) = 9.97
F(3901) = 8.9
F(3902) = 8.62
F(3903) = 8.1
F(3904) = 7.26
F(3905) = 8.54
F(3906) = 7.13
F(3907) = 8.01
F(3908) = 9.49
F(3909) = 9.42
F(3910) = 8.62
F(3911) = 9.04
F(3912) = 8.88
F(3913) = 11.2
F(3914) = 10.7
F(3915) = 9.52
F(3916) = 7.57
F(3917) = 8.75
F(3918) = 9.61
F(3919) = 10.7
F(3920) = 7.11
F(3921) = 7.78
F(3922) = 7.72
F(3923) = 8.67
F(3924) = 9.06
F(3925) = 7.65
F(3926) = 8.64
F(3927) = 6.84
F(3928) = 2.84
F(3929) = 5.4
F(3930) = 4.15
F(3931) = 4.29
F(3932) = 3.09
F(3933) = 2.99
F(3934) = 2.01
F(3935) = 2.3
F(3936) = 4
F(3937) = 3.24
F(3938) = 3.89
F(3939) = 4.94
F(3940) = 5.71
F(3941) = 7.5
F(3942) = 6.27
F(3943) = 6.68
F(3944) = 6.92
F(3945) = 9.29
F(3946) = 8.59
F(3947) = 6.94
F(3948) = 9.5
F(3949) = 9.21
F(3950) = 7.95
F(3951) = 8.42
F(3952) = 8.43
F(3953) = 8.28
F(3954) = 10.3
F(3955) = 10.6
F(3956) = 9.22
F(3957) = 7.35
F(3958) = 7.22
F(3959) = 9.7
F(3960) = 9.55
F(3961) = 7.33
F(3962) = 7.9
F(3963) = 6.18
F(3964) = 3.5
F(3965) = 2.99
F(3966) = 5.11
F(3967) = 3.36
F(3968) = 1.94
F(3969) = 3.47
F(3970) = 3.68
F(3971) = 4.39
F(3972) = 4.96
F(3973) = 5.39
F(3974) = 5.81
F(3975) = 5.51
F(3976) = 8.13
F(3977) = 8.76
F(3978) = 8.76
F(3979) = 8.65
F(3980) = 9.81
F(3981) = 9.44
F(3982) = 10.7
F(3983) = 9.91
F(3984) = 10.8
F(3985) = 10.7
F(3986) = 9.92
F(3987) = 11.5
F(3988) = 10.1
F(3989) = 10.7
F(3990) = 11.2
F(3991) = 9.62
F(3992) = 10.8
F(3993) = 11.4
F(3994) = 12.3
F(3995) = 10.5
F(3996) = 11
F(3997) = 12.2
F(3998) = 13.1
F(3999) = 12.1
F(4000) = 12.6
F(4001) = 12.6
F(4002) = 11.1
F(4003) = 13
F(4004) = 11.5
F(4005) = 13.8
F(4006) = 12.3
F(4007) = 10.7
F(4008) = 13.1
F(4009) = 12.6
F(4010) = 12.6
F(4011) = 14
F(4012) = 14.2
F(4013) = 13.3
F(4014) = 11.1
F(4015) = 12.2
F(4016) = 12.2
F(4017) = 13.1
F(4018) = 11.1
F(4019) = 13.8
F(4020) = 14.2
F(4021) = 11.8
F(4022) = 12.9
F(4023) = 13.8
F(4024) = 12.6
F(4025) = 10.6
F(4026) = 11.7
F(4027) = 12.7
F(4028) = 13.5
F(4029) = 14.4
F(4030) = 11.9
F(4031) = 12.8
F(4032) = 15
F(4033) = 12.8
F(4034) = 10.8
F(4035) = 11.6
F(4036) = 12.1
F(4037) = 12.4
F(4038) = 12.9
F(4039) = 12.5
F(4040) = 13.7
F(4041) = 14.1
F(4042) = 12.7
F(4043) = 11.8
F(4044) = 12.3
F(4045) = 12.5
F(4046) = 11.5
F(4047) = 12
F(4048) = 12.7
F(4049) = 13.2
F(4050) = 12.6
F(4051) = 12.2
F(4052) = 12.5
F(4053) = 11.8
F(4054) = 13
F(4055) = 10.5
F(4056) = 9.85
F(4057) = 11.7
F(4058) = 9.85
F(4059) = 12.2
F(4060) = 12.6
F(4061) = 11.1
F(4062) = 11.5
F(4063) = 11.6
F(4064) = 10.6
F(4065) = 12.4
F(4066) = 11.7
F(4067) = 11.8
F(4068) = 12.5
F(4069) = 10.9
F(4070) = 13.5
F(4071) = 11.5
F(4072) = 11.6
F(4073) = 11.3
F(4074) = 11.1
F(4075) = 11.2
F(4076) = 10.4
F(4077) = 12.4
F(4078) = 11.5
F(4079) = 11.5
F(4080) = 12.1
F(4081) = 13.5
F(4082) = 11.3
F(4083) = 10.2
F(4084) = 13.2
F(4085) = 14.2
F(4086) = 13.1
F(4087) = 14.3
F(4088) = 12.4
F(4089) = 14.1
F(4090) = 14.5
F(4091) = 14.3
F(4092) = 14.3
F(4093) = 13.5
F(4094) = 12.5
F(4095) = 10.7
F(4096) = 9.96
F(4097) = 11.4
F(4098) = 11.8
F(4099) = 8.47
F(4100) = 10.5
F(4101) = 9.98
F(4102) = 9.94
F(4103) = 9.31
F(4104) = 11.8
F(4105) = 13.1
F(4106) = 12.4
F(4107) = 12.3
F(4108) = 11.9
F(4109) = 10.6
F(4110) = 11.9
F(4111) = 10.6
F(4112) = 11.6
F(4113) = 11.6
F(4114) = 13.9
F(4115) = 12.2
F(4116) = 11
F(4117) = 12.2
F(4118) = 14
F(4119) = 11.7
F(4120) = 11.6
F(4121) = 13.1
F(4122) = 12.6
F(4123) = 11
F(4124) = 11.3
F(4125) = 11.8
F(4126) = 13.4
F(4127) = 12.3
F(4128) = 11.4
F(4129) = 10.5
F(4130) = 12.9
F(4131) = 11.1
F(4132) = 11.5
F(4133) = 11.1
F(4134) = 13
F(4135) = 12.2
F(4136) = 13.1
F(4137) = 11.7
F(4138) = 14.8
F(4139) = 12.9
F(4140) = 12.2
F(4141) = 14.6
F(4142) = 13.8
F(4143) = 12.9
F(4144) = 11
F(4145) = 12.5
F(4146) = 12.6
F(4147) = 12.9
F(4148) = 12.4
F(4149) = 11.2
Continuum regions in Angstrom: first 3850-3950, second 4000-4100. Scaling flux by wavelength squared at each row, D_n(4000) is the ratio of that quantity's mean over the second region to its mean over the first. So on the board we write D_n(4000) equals 1.88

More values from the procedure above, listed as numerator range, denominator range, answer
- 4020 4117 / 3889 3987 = 1.73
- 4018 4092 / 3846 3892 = 2.08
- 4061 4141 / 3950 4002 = 1.48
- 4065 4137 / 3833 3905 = 2.02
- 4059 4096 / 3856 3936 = 1.87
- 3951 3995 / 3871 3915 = 1.07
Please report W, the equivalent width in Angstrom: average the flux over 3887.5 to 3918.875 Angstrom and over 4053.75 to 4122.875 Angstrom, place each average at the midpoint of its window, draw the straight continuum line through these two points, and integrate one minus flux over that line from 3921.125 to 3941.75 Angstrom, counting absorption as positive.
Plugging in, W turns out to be 8.6 Angstrom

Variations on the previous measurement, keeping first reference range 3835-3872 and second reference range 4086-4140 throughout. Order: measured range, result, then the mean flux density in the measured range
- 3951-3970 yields 3.83 Angstrom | 6.76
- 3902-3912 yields -1.59 Angstrom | 8.44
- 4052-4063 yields -0.72 Angstrom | 11.5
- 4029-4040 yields -2.57 Angstrom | 12.6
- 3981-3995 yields -2.34 Angstrom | 10.7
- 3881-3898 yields -1.27 Angstrom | 7.4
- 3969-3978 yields 3.03 Angstrom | 5.86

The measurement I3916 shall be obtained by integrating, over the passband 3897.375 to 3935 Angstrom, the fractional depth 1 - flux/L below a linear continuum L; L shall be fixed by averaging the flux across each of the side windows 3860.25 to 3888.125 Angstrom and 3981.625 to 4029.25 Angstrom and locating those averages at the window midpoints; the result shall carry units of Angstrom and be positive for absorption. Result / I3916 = 2.5 Angstrom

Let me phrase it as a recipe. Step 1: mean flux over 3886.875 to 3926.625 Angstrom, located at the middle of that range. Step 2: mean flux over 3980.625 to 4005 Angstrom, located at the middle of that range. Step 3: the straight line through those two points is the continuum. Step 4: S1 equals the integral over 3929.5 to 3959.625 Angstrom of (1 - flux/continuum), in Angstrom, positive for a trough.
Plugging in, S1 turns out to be 9.7 Angstrom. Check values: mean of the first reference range 8.51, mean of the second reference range 11.3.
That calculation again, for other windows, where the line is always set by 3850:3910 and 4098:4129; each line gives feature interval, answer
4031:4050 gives -4.4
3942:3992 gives 5.3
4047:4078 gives -3.2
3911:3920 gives -1.9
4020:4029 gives -2.5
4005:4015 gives -3.2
